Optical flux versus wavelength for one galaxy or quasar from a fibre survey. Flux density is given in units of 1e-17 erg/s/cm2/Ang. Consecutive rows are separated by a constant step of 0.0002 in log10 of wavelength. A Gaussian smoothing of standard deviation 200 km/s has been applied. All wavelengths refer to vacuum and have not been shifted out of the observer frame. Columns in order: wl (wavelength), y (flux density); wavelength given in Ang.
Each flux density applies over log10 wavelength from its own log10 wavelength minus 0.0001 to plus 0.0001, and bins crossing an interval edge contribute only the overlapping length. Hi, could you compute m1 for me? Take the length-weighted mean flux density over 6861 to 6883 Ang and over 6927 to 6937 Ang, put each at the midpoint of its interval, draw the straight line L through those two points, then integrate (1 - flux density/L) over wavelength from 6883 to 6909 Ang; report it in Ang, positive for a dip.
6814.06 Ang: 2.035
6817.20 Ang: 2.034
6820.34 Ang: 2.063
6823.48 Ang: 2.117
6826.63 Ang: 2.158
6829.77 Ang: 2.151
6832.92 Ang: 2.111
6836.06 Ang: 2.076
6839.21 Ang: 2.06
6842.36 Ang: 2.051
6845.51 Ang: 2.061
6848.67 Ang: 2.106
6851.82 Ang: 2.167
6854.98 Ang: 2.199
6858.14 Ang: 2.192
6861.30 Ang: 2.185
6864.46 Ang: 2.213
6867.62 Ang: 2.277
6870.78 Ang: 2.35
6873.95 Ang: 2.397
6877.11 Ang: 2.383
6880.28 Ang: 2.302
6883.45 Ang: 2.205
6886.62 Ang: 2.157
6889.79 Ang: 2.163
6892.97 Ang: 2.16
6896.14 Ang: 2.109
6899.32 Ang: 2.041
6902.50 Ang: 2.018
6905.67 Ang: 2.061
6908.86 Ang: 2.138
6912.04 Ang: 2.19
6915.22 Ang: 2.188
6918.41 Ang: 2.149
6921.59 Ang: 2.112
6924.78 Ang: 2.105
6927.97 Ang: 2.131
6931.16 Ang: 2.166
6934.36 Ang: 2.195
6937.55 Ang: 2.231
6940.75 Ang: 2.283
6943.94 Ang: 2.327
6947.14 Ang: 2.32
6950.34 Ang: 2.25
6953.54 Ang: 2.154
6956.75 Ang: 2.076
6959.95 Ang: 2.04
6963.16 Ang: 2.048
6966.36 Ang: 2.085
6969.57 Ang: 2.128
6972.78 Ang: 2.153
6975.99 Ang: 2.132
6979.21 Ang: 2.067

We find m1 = 1.6 Ang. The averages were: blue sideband 2.3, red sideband 2.17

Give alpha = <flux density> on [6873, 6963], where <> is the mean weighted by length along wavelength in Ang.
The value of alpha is 2.18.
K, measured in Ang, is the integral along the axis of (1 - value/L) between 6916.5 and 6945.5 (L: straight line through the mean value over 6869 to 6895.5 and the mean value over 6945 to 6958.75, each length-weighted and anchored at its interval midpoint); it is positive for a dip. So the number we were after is 0.4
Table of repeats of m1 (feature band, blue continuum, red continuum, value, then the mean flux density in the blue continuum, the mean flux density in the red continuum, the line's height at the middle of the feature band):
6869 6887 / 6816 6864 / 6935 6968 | -1.4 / 2.12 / 2.18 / 2.14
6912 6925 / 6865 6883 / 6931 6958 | 0.7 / 2.33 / 2.23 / 2.26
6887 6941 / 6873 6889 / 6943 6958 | 2.7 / 2.28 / 2.22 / 2.25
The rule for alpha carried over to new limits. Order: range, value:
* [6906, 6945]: 2.18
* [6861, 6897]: 2.25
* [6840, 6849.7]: 2.07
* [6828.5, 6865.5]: 2.13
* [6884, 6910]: 2.11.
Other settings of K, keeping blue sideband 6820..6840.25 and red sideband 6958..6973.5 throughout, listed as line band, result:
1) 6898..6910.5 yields 0.2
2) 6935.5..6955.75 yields -1.6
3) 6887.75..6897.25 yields -0.2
